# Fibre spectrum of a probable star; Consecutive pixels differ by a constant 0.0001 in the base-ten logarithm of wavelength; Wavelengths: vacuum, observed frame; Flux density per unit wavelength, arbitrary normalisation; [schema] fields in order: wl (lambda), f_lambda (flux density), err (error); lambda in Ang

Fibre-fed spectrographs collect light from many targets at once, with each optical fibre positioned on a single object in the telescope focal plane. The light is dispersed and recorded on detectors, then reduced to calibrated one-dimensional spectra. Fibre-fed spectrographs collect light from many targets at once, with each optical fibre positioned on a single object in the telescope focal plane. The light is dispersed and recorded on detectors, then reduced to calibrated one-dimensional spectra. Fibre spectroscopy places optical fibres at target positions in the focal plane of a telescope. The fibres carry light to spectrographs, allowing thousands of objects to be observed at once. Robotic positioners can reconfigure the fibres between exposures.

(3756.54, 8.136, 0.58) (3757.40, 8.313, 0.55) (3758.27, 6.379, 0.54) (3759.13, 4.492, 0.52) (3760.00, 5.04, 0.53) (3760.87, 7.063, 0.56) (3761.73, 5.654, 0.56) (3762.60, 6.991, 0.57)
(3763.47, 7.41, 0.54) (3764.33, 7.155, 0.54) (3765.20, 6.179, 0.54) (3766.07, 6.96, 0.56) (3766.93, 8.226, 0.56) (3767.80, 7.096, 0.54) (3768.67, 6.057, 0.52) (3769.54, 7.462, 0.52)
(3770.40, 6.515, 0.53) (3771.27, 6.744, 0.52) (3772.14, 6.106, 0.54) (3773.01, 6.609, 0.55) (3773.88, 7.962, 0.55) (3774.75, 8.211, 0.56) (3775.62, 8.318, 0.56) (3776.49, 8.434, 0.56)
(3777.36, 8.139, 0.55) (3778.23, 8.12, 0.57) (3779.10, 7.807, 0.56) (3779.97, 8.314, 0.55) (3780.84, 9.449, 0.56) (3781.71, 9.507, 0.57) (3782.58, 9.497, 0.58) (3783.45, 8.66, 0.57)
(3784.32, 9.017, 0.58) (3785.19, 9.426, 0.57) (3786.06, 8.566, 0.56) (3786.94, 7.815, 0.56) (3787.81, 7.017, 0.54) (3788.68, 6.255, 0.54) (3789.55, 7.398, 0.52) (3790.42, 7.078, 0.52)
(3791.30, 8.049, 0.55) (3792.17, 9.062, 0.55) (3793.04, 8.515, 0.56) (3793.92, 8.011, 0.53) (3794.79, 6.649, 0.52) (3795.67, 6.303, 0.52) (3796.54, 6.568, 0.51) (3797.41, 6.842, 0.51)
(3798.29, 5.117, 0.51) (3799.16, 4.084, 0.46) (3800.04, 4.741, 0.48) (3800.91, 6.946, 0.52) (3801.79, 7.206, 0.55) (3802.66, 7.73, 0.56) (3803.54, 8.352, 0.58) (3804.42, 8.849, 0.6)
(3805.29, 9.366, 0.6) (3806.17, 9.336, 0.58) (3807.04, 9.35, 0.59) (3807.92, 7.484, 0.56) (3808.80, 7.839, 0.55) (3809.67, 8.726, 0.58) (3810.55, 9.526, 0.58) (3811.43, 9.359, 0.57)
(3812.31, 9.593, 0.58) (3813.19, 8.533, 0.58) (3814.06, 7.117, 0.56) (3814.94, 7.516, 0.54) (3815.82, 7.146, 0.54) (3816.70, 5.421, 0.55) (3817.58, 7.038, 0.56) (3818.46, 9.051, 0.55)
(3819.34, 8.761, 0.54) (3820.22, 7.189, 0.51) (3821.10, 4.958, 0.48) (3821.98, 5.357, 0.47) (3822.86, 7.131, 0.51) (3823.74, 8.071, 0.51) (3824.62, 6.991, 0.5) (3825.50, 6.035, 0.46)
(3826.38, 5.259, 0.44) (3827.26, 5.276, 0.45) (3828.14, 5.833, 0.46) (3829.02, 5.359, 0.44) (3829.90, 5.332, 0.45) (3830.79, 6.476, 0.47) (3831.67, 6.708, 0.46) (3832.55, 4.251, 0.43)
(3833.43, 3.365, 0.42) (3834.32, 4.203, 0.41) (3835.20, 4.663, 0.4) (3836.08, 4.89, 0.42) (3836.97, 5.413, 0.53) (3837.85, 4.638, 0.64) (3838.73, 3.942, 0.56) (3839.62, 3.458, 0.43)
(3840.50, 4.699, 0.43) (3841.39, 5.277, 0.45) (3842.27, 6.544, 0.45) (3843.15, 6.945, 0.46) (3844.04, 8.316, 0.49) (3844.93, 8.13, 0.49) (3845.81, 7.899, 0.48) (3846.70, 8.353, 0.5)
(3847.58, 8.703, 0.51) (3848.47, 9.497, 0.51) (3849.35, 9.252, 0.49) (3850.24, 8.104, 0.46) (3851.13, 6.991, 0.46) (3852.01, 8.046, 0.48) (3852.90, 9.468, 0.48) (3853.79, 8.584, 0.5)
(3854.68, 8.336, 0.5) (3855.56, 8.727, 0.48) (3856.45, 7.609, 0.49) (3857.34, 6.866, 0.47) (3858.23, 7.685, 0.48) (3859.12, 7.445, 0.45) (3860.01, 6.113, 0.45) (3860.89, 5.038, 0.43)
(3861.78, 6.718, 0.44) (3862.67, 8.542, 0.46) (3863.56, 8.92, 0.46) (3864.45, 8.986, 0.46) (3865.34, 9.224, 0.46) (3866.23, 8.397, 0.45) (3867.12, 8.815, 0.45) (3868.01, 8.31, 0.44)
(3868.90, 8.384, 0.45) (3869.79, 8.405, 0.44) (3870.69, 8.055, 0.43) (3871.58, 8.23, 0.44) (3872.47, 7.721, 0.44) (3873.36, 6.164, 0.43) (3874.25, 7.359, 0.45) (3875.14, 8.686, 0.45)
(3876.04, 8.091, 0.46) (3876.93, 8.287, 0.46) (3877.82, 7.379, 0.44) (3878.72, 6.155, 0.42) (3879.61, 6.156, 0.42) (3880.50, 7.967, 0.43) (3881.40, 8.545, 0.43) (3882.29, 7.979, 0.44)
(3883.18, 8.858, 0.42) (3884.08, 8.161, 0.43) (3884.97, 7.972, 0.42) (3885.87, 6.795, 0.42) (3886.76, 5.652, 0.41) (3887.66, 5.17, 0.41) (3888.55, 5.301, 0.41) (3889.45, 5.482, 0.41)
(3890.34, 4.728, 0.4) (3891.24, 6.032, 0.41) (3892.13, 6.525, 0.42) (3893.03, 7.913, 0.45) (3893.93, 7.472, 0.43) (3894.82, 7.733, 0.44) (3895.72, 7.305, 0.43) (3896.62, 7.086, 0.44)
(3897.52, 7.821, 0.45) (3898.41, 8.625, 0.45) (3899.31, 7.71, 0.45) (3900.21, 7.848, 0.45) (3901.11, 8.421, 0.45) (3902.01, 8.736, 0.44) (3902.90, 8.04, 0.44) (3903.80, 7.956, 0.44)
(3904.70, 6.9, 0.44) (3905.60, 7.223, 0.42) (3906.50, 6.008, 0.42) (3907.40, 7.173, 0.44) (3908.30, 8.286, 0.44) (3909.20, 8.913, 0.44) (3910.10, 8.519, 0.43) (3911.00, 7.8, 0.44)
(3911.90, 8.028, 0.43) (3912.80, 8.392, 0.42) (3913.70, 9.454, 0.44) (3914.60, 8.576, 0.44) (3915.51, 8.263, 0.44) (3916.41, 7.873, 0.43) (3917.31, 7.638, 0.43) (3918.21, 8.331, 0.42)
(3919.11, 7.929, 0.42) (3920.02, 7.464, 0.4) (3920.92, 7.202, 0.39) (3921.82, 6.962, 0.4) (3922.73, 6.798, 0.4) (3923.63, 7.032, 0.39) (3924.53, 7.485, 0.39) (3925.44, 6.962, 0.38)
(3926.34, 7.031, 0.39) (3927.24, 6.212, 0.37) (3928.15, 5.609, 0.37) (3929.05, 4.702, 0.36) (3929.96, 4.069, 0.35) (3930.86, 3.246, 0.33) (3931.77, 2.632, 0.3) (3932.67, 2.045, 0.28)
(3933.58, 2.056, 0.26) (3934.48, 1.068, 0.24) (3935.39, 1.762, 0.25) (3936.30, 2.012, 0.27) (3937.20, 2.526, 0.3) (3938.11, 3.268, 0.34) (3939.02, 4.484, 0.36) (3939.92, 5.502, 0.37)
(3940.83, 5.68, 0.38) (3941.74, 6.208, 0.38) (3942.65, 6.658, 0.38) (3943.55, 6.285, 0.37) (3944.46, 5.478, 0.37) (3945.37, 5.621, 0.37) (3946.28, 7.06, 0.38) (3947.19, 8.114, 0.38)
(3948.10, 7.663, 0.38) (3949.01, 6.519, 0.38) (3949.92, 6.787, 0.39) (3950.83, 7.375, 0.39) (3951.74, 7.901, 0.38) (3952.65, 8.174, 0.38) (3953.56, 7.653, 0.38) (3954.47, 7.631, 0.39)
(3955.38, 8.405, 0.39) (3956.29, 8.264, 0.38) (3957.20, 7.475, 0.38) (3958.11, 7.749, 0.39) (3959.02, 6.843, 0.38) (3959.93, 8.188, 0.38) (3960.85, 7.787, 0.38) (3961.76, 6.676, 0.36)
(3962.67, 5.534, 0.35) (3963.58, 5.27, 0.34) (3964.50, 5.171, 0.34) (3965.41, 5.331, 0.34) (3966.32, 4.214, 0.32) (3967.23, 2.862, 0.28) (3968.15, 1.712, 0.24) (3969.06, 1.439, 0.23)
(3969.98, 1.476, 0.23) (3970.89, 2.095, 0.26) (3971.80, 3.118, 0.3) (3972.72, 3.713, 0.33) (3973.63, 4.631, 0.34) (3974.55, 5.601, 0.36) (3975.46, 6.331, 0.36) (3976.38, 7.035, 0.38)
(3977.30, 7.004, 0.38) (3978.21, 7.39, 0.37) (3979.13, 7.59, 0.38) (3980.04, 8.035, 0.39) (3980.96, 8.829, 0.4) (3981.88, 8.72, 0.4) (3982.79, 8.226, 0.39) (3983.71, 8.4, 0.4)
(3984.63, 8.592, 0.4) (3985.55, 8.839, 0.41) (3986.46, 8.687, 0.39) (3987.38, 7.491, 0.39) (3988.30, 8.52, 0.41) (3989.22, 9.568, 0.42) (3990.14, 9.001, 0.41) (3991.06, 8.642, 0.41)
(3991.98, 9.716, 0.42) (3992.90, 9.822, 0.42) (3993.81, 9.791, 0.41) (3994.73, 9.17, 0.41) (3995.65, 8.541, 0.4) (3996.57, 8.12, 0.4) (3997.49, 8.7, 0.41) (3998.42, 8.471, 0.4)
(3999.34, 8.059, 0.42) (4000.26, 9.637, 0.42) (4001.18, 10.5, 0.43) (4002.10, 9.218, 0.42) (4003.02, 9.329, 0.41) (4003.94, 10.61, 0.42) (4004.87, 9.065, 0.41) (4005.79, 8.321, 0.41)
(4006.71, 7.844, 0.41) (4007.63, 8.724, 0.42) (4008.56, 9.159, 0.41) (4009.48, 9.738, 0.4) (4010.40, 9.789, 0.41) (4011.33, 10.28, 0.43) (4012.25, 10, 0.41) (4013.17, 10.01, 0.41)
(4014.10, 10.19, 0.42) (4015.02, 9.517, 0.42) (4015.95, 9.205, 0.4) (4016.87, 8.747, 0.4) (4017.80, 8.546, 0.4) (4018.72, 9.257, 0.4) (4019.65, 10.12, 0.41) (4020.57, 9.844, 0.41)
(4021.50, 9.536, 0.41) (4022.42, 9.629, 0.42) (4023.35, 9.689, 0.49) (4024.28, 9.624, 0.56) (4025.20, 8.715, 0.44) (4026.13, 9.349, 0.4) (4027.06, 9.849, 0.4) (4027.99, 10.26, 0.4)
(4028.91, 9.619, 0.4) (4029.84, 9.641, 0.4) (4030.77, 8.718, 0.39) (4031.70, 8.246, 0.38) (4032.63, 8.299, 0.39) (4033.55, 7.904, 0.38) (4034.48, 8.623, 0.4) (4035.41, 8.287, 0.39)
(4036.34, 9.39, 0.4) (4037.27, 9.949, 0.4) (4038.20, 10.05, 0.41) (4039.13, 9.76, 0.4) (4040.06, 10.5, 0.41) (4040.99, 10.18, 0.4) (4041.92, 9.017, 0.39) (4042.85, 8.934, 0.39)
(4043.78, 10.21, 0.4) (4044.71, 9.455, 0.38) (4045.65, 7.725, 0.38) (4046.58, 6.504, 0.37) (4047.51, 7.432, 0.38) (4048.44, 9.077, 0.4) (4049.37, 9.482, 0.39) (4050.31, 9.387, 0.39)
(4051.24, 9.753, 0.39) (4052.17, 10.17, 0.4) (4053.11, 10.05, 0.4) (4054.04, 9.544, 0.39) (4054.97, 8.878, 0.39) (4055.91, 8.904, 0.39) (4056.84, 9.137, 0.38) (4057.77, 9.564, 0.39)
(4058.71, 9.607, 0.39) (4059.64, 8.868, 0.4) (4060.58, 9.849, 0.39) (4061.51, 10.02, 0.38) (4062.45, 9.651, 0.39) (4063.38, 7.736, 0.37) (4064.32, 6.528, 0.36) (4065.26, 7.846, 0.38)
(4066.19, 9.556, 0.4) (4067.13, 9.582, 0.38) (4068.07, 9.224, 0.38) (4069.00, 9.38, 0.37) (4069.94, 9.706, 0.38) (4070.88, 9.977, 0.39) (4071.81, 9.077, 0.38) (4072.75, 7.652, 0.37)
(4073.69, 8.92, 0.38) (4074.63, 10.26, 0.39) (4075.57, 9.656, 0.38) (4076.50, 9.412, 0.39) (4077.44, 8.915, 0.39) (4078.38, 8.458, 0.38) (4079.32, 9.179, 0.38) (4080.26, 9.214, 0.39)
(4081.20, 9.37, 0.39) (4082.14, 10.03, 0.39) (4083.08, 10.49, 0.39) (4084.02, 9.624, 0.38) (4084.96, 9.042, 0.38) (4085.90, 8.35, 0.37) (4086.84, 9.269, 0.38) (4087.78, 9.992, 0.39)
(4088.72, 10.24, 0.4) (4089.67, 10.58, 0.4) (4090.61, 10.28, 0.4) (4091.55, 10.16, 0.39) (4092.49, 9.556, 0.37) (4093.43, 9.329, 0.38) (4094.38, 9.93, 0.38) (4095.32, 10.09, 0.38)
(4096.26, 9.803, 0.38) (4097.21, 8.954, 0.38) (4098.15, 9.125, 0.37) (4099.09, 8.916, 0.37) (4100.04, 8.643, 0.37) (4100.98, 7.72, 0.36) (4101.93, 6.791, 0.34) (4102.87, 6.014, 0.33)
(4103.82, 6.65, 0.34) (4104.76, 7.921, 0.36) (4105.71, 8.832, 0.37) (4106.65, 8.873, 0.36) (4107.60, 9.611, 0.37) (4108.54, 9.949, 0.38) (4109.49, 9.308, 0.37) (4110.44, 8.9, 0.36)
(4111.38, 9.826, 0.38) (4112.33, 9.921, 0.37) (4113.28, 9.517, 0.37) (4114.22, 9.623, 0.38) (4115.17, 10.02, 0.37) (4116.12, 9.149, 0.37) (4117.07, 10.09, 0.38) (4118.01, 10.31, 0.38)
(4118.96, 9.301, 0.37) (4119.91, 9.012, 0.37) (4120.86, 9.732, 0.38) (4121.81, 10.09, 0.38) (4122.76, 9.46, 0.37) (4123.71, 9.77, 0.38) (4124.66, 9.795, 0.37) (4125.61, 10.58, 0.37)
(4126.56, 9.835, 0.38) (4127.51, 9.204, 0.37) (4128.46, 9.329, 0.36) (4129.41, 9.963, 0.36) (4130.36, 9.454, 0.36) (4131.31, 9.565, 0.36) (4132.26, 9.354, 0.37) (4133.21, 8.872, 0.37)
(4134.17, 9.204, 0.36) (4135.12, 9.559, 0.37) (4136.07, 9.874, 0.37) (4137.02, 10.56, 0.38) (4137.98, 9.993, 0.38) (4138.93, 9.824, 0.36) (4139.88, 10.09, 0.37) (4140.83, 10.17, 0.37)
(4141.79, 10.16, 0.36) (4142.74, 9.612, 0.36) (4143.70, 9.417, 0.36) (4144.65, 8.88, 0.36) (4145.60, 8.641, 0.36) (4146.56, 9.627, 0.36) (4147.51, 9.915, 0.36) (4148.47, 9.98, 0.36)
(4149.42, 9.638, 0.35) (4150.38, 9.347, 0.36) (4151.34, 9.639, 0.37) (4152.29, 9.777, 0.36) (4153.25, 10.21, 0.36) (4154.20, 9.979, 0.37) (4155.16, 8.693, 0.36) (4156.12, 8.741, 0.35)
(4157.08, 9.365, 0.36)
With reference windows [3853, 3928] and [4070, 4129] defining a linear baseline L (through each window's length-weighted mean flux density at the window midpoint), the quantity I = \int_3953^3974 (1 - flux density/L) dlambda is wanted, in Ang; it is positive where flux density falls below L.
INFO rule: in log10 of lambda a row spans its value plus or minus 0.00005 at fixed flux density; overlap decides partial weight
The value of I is 7.2 Ang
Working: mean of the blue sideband 7.59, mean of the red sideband 9.32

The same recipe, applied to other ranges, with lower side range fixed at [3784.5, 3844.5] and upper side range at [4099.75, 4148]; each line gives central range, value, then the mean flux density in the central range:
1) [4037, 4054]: -1.2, 9.31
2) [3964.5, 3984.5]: 6.6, 5.47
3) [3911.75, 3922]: -0.5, 8.04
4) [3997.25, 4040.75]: -4.3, 9.34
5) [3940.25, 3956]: 1.8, 7.01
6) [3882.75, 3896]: 1.3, 6.73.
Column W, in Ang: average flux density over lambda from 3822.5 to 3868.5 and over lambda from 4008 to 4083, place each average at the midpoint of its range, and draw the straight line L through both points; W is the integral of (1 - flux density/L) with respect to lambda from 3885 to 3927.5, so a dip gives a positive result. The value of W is 1.3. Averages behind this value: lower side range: 6.89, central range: 7.39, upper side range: 9.27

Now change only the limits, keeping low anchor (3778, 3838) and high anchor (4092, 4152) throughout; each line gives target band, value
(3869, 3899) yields 1.7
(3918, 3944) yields 9.5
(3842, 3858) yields -1.4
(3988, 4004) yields -1.2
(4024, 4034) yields -0.4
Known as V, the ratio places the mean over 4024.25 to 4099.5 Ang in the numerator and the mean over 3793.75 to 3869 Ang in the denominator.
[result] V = 1.30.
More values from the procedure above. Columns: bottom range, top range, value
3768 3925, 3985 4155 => 1.26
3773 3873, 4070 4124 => 1.26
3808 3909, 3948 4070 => 1.15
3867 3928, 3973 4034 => 1.18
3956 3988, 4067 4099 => 1.53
